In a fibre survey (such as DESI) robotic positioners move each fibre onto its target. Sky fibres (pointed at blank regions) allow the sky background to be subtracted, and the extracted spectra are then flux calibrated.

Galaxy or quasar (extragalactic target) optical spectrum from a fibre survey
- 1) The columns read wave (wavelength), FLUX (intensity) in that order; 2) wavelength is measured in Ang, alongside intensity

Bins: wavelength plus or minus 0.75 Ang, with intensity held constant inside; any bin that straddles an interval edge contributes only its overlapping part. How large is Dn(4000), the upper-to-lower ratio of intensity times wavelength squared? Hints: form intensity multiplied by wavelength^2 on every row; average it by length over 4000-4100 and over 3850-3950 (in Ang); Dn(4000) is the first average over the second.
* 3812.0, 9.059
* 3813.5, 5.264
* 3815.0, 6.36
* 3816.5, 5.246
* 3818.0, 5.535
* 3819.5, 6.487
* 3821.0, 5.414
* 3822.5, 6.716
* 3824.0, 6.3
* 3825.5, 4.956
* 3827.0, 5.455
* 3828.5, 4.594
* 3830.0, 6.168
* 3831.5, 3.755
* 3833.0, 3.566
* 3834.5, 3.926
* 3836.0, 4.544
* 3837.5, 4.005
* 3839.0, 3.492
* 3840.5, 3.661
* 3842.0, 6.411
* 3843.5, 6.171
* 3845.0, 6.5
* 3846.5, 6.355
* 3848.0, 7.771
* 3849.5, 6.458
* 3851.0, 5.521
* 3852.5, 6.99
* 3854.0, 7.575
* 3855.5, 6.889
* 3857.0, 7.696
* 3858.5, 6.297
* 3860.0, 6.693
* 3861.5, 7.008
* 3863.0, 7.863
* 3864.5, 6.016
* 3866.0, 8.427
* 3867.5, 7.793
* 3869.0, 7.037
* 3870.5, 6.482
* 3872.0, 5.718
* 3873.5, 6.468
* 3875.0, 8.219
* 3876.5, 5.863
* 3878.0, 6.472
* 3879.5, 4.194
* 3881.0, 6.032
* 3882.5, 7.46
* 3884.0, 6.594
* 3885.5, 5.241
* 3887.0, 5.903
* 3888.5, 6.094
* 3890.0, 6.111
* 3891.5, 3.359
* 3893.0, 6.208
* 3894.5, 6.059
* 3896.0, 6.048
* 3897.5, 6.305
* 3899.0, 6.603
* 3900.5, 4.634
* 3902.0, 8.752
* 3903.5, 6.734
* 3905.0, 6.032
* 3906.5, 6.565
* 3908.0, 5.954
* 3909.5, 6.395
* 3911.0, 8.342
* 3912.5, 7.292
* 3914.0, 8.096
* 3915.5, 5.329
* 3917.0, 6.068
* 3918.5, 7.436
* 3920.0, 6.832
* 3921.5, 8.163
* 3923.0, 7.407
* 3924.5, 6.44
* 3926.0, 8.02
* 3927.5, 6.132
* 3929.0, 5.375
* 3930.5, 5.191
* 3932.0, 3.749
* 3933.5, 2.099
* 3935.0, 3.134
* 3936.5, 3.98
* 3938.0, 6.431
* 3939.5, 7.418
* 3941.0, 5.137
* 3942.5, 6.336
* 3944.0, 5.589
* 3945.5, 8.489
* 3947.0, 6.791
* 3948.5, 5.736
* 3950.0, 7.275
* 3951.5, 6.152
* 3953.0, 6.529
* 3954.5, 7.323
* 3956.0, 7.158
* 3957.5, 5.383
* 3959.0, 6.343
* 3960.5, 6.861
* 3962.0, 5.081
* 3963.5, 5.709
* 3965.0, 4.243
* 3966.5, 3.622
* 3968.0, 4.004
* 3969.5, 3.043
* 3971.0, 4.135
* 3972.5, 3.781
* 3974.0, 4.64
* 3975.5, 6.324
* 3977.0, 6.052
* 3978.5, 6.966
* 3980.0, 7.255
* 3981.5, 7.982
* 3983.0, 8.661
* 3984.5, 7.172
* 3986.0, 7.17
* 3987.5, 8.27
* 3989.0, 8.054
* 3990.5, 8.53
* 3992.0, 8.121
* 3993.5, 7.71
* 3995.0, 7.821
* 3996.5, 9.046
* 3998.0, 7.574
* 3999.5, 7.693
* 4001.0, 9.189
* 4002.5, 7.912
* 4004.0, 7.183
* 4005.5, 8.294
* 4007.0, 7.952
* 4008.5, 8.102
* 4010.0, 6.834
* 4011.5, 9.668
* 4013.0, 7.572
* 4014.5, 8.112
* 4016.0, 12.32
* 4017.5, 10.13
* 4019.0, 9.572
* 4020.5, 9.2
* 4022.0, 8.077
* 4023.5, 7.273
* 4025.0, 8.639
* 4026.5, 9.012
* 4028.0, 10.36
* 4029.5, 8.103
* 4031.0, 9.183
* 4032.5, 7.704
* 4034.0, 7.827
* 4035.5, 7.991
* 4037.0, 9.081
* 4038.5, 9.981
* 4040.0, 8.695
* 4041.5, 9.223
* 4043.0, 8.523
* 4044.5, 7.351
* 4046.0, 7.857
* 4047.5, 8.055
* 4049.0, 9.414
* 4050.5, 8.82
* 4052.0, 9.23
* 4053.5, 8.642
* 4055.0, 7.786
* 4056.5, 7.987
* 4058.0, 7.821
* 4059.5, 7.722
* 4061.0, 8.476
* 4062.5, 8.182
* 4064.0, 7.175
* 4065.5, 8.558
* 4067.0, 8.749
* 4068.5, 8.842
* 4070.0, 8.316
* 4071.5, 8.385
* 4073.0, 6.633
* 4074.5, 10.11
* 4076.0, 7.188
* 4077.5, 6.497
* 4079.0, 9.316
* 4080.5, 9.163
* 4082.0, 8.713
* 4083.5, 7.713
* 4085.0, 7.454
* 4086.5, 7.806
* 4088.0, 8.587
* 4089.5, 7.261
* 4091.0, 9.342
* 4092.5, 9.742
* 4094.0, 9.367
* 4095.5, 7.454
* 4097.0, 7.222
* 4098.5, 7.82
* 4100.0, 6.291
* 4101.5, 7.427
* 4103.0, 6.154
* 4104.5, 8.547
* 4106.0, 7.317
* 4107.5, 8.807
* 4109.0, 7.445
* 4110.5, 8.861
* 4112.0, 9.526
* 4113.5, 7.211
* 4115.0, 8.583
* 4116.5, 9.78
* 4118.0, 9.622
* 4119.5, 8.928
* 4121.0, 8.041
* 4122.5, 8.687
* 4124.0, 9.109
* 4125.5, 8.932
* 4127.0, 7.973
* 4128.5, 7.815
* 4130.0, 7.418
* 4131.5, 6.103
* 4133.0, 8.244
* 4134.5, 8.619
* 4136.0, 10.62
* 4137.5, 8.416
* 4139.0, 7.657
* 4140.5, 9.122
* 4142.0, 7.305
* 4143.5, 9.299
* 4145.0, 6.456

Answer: 1.43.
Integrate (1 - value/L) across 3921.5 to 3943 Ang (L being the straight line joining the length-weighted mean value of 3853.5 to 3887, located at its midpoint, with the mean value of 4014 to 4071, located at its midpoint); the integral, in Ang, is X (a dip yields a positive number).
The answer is 5.3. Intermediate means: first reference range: 6.7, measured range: 5.57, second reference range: 8.63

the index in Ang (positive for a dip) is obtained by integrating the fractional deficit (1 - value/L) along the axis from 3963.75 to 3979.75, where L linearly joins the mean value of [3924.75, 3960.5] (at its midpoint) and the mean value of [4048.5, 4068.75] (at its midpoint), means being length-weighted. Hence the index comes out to 4.3 Ang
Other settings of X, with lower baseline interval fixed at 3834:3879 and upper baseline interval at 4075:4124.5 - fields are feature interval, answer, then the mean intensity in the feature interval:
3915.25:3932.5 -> 1.1 Ang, 6.41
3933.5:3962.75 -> 4.1 Ang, 6.06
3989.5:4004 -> -1.4 Ang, 8.12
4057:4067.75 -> -0.2 Ang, 8.1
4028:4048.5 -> -2.0 Ang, 8.51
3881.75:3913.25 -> 1.6 Ang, 6.32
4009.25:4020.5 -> -2.4 Ang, 9.17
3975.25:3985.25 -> 0.1 Ang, 7.25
